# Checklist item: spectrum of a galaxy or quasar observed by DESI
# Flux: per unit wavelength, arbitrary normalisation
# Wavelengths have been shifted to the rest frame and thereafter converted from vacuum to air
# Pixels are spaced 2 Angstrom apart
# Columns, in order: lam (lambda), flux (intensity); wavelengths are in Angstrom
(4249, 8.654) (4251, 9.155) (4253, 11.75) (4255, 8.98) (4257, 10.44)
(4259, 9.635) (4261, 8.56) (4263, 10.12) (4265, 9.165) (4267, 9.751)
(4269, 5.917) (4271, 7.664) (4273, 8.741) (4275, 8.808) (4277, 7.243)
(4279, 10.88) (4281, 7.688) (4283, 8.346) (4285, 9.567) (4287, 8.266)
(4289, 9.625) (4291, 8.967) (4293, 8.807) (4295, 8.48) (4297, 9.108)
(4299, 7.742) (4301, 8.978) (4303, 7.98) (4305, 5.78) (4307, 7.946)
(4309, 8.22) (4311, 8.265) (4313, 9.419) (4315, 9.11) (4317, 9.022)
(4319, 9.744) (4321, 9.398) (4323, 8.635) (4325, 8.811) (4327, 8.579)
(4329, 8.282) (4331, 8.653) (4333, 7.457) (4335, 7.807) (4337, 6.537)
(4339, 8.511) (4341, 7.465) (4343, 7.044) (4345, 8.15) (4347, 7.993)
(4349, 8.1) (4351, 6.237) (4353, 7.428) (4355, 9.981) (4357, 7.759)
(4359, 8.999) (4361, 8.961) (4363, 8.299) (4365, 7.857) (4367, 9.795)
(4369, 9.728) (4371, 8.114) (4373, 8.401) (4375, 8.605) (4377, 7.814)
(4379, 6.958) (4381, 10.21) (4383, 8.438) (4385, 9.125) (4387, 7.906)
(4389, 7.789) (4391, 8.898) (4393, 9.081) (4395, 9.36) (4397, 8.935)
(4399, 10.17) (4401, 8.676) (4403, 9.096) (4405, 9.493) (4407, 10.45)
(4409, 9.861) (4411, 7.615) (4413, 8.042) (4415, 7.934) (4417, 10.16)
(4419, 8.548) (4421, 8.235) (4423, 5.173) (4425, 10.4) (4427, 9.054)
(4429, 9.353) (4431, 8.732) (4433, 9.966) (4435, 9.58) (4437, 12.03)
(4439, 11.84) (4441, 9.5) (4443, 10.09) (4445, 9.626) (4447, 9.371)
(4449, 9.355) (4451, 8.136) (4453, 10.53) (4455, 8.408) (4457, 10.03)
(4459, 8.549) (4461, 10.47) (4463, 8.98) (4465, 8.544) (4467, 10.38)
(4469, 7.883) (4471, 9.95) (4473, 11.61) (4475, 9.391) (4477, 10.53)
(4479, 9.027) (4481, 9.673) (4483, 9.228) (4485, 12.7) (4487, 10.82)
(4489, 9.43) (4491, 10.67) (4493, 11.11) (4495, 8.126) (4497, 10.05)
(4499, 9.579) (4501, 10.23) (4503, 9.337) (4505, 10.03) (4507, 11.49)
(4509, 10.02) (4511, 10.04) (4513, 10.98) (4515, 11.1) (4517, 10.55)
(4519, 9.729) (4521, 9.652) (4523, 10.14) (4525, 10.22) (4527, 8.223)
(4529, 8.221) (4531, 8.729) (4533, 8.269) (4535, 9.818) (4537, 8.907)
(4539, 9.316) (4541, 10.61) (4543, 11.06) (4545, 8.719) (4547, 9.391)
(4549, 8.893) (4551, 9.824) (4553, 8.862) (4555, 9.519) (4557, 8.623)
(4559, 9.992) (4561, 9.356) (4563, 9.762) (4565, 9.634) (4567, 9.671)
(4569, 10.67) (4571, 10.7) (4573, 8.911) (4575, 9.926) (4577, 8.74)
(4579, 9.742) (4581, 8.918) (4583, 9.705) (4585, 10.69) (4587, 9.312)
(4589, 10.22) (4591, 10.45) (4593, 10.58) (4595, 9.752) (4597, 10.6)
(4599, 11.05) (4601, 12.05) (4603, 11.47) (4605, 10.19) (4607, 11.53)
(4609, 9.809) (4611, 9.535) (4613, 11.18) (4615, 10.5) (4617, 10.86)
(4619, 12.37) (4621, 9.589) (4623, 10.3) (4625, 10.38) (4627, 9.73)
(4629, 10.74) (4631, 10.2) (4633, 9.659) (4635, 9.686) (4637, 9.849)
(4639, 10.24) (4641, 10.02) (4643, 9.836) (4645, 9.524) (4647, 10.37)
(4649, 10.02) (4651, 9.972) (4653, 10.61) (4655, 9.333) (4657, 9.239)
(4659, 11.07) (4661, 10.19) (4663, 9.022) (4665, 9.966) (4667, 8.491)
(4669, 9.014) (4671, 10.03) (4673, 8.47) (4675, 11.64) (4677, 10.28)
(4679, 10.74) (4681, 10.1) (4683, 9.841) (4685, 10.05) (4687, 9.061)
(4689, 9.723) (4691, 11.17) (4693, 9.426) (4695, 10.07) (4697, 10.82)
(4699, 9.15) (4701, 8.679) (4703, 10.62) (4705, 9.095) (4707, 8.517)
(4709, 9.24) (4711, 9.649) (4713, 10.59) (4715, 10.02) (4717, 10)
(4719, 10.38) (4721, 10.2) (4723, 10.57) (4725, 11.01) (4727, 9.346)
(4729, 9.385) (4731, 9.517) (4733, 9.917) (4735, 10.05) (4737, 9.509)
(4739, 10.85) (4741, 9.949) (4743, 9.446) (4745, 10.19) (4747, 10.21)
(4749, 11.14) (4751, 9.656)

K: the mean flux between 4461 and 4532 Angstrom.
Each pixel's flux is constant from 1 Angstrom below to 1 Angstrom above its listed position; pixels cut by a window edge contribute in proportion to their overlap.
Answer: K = 9.9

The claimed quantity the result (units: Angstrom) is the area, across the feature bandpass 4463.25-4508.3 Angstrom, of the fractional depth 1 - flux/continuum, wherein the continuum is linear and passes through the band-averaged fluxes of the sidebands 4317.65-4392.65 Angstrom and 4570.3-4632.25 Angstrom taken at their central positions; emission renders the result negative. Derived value -2.8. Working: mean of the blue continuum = 8.35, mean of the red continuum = 10.3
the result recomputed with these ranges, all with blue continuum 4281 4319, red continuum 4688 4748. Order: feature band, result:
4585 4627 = -4.5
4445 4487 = -2.7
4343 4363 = 1.4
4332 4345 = 1.7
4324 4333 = 0.2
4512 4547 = -1.4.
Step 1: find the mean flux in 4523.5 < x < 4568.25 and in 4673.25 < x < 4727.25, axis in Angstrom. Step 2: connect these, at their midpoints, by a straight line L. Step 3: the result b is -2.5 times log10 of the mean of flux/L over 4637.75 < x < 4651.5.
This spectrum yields -0.03 mag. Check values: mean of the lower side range 9.36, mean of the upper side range 9.99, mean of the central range 10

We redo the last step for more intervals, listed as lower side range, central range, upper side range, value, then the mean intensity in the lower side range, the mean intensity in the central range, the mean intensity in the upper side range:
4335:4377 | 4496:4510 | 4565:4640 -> -0.08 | 8.18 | 10.1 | 10.2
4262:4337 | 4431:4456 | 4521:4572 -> -0.08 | 8.54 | 9.82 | 9.49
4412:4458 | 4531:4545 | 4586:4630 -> 0.06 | 9.31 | 9.53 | 10.6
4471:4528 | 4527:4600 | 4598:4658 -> 0.07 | 10.1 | 9.62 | 10.3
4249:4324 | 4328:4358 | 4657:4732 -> 0.15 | 8.81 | 7.83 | 9.86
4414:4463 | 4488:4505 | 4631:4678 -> -0.04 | 9.37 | 9.83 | 9.86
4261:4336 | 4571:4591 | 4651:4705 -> -0.02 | 8.57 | 9.67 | 9.86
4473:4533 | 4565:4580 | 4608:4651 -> 0.04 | 9.97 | 9.76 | 10.2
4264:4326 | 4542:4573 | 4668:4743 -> -0.02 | 8.58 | 9.62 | 9.9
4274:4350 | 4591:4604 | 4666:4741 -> -0.15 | 8.41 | 10.9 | 9.87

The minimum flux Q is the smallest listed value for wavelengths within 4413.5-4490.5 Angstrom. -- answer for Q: 5.173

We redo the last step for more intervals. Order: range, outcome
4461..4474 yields 7.883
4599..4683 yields 8.47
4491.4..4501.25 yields 8.126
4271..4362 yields 5.78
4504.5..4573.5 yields 8.221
